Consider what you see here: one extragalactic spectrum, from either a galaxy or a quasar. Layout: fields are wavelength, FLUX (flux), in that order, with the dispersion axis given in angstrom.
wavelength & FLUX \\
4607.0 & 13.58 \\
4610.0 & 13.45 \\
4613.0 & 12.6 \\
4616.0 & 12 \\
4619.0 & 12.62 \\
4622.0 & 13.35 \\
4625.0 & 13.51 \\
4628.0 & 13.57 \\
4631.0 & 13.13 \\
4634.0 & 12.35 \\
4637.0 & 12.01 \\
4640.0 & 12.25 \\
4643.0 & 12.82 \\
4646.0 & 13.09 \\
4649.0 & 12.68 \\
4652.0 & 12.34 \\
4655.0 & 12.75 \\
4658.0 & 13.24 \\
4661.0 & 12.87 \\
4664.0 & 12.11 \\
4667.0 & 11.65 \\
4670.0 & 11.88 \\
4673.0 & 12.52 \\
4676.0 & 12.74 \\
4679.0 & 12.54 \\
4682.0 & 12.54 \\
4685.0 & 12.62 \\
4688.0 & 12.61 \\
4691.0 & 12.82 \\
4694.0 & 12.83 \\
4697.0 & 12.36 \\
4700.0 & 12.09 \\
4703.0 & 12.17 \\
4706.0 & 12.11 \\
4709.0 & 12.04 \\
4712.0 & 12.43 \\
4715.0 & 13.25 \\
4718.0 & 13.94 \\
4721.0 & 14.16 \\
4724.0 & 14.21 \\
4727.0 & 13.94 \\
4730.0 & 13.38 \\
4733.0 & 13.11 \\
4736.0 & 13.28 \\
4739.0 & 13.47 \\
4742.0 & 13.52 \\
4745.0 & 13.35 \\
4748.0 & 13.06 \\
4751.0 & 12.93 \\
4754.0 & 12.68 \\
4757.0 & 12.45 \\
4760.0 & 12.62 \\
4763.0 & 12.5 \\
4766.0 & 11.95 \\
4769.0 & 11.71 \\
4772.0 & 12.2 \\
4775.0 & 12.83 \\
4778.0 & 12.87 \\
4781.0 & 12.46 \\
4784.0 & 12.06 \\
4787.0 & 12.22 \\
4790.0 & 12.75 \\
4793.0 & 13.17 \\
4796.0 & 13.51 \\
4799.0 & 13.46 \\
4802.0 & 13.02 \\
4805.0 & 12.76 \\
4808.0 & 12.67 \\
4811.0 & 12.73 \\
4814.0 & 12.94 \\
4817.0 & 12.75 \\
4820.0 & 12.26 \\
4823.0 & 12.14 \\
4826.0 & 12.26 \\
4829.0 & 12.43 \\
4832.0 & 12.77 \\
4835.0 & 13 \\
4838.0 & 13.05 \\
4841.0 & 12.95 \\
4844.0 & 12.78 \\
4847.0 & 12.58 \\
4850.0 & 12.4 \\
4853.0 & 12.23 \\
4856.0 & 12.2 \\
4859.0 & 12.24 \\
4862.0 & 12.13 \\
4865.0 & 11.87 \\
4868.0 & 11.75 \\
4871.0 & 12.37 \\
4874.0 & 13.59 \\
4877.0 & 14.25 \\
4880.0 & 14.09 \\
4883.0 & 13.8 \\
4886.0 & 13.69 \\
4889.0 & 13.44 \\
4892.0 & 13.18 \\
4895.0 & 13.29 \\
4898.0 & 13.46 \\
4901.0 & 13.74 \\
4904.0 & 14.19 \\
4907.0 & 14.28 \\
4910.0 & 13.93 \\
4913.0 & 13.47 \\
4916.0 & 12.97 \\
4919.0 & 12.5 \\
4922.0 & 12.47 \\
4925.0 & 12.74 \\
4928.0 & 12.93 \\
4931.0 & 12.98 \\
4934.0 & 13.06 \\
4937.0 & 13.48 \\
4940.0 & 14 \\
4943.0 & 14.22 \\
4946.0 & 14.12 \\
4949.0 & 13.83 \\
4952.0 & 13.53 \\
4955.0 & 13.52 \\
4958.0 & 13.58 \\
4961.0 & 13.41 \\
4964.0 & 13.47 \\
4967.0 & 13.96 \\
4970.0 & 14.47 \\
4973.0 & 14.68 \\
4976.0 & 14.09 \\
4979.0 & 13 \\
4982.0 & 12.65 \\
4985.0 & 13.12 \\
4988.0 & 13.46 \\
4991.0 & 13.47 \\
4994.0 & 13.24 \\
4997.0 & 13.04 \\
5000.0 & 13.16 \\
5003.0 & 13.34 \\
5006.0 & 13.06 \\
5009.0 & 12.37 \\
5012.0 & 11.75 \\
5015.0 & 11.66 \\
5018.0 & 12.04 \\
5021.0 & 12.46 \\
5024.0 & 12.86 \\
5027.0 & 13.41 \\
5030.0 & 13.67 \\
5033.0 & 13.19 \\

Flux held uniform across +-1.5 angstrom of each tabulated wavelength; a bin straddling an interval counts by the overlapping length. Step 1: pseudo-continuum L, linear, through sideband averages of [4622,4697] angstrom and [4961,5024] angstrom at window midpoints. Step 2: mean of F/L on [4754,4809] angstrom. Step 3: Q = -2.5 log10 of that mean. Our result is 0.02 mag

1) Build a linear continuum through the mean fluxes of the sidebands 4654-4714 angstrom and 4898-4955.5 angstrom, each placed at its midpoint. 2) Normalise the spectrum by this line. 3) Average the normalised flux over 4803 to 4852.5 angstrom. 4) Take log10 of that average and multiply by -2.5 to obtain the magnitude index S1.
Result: 0.03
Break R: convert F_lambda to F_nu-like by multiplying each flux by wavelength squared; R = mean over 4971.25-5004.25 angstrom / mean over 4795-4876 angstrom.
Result 1.13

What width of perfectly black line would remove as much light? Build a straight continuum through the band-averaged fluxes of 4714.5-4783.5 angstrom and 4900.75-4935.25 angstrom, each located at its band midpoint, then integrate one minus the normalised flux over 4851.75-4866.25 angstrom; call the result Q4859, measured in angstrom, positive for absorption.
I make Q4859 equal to 1.1 angstrom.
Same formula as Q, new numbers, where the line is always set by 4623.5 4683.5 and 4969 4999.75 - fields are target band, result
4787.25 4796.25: 0.002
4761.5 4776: 0.062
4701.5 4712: 0.054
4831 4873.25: 0.058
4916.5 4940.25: 0.031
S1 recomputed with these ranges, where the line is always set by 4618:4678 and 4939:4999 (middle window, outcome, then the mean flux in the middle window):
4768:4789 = 0.06 mag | 12.4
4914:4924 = 0.07 mag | 12.7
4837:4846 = 0.03 mag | 12.9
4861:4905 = 0.01 mag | 13.3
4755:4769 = 0.06 mag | 12.3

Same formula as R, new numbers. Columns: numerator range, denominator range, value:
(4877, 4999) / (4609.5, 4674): 1.21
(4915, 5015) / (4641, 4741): 1.16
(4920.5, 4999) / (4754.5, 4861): 1.14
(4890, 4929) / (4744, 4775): 1.13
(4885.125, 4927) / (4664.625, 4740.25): 1.14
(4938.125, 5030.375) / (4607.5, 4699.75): 1.21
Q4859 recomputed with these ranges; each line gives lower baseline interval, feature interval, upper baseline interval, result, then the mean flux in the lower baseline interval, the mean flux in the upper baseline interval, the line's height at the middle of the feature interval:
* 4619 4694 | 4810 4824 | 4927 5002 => 0.6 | 12.7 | 13.5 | 13.1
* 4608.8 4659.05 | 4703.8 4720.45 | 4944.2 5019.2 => 0.1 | 12.8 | 13.3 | 12.9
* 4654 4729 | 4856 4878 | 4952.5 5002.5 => 1.1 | 12.7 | 13.5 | 13.2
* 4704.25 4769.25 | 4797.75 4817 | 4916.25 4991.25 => 0.4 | 13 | 13.5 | 13.2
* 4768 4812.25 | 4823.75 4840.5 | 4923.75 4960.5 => 0.3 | 12.7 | 13.5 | 12.9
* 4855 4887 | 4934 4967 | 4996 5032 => -2.3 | 12.9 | 12.7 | 12.8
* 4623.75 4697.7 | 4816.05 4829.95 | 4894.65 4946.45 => 0.8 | 12.6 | 13.4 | 13.1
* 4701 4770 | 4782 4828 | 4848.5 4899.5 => 0.9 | 13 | 12.9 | 13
